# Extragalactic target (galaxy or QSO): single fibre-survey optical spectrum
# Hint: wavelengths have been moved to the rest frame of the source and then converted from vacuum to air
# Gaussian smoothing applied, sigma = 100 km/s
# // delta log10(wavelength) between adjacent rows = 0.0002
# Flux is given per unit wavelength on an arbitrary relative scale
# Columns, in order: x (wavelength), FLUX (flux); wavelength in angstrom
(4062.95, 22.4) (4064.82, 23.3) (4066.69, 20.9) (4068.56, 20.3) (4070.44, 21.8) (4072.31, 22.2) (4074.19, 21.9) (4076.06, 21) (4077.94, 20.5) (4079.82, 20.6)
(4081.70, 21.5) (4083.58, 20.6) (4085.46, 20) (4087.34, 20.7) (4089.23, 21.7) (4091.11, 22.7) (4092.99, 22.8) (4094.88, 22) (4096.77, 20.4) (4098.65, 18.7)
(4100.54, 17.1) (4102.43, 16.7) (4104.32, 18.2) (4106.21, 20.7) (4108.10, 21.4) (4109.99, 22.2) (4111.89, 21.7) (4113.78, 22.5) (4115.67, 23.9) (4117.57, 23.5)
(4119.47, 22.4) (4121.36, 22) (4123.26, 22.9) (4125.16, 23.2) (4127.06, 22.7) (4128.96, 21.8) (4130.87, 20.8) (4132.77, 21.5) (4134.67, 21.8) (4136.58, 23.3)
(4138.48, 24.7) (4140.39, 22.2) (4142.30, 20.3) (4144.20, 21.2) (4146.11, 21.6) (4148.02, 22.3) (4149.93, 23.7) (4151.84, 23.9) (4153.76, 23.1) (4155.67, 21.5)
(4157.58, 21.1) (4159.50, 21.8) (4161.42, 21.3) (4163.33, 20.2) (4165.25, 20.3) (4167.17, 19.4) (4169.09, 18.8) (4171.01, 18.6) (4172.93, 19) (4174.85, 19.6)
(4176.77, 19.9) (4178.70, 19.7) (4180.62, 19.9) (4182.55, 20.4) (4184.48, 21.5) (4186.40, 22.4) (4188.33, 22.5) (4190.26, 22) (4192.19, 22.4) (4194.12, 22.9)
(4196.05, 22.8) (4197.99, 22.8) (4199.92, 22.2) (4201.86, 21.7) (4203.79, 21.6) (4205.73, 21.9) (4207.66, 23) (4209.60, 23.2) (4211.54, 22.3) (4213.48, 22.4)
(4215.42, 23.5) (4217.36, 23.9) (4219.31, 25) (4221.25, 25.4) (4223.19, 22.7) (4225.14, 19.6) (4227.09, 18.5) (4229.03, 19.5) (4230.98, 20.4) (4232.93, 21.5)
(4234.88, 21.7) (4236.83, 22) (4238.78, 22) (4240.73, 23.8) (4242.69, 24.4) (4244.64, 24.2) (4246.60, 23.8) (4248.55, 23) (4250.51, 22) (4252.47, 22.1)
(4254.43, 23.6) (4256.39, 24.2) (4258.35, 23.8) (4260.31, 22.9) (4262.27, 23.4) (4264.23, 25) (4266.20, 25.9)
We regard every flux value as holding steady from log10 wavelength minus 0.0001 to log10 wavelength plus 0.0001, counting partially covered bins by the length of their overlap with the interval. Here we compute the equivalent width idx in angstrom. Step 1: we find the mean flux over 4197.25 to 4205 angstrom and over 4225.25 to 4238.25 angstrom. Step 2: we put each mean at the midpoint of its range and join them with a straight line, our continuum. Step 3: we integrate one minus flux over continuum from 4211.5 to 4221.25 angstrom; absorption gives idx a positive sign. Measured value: -1.1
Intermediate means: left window 22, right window 20.6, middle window 23.7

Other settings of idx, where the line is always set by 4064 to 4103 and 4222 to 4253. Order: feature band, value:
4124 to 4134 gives -0.4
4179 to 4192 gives 0.1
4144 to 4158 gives -0.7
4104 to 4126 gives -1.1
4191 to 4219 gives -1.2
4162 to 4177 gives 1.4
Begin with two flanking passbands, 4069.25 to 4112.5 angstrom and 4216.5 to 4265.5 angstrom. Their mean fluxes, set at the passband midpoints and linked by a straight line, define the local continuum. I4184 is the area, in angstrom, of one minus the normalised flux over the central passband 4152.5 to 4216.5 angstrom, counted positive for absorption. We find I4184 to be 1.7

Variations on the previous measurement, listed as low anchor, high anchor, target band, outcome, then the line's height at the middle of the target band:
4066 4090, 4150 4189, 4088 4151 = -2.18 angstrom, 20.9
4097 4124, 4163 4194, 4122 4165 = -2.82 angstrom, 20.7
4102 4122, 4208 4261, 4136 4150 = -0.33 angstrom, 21.8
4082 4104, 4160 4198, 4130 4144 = -1.03 angstrom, 20.5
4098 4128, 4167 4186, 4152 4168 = -0.85 angstrom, 20.2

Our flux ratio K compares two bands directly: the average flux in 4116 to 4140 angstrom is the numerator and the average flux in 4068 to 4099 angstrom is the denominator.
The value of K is 1.1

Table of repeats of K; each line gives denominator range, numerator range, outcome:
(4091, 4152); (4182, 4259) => 1.04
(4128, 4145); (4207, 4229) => 1.03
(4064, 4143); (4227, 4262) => 1.05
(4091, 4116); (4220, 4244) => 1.06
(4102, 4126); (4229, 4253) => 1.03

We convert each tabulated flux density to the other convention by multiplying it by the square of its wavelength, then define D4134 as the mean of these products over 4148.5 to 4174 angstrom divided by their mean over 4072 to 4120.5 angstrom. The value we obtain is 1.03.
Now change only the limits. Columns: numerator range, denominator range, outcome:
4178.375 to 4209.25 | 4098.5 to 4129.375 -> 1.07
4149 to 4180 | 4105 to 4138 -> 0.95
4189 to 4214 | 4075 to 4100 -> 1.13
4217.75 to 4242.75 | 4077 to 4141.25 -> 1.09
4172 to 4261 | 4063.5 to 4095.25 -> 1.10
